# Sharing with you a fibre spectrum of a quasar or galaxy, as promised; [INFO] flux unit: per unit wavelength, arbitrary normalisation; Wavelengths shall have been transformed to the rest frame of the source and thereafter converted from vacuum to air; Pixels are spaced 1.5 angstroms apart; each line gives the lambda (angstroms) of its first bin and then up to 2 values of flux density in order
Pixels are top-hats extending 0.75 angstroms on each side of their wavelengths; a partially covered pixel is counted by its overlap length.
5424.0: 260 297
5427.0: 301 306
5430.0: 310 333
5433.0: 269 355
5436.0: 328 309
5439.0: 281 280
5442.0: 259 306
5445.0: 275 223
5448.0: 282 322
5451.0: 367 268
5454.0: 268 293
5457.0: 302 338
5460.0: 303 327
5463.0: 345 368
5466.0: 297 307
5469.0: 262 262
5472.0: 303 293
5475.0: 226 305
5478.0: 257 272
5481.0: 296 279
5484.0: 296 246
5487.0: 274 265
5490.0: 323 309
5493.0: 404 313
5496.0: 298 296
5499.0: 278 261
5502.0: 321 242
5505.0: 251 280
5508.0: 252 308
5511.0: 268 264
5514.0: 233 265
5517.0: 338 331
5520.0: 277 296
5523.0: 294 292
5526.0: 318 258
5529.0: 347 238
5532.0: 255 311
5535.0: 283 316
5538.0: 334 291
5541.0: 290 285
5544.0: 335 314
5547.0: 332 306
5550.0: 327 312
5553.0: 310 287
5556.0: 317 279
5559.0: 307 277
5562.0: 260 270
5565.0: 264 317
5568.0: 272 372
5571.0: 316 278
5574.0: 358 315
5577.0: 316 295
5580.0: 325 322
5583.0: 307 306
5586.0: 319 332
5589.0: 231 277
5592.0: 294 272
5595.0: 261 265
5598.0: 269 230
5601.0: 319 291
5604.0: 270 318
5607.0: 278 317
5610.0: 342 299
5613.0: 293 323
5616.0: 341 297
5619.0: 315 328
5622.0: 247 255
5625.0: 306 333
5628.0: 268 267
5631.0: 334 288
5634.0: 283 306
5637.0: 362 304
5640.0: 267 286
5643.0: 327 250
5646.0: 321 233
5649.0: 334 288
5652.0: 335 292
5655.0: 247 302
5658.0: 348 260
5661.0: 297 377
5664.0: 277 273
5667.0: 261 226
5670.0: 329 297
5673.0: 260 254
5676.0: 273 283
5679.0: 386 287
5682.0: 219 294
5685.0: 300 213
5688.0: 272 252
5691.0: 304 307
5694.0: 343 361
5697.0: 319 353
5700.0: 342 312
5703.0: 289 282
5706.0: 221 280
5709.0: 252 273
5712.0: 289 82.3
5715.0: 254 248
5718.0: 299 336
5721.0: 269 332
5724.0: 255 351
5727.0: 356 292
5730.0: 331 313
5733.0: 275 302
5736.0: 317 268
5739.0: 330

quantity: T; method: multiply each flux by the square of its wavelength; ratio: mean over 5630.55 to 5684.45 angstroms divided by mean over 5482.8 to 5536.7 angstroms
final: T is 1.07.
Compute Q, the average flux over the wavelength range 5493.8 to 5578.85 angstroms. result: 295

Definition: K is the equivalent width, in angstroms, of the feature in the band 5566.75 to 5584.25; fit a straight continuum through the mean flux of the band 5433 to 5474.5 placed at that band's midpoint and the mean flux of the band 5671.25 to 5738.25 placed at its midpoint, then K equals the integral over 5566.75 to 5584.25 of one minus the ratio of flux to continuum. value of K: -1.3 angstroms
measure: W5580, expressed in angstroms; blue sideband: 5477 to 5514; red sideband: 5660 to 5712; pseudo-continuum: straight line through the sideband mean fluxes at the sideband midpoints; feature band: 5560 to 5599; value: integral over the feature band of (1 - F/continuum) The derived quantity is -1.1 angstroms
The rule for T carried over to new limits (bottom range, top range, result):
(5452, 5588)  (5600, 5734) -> 1.04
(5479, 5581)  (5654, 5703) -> 1.05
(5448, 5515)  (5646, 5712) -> 1.07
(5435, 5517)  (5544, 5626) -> 1.07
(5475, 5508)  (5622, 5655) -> 1.08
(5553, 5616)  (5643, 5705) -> 1.02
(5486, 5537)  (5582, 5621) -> 1.06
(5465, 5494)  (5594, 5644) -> 1.08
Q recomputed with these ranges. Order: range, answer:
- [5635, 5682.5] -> 293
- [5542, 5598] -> 301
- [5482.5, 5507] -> 291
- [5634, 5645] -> 300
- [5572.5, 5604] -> 294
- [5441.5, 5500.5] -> 295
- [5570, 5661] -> 298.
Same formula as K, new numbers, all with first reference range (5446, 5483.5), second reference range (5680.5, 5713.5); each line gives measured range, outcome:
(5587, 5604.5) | 0.8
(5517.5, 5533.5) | 0.0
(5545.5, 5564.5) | -0.5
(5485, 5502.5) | -0.3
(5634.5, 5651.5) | -0.7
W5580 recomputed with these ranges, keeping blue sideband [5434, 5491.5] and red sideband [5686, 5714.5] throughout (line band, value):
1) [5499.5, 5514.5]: 1.2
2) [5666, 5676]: 0.4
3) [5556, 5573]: -0.3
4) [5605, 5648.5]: -2.2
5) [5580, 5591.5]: -0.5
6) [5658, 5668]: -0.3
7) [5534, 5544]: -0.4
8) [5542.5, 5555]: -1.1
